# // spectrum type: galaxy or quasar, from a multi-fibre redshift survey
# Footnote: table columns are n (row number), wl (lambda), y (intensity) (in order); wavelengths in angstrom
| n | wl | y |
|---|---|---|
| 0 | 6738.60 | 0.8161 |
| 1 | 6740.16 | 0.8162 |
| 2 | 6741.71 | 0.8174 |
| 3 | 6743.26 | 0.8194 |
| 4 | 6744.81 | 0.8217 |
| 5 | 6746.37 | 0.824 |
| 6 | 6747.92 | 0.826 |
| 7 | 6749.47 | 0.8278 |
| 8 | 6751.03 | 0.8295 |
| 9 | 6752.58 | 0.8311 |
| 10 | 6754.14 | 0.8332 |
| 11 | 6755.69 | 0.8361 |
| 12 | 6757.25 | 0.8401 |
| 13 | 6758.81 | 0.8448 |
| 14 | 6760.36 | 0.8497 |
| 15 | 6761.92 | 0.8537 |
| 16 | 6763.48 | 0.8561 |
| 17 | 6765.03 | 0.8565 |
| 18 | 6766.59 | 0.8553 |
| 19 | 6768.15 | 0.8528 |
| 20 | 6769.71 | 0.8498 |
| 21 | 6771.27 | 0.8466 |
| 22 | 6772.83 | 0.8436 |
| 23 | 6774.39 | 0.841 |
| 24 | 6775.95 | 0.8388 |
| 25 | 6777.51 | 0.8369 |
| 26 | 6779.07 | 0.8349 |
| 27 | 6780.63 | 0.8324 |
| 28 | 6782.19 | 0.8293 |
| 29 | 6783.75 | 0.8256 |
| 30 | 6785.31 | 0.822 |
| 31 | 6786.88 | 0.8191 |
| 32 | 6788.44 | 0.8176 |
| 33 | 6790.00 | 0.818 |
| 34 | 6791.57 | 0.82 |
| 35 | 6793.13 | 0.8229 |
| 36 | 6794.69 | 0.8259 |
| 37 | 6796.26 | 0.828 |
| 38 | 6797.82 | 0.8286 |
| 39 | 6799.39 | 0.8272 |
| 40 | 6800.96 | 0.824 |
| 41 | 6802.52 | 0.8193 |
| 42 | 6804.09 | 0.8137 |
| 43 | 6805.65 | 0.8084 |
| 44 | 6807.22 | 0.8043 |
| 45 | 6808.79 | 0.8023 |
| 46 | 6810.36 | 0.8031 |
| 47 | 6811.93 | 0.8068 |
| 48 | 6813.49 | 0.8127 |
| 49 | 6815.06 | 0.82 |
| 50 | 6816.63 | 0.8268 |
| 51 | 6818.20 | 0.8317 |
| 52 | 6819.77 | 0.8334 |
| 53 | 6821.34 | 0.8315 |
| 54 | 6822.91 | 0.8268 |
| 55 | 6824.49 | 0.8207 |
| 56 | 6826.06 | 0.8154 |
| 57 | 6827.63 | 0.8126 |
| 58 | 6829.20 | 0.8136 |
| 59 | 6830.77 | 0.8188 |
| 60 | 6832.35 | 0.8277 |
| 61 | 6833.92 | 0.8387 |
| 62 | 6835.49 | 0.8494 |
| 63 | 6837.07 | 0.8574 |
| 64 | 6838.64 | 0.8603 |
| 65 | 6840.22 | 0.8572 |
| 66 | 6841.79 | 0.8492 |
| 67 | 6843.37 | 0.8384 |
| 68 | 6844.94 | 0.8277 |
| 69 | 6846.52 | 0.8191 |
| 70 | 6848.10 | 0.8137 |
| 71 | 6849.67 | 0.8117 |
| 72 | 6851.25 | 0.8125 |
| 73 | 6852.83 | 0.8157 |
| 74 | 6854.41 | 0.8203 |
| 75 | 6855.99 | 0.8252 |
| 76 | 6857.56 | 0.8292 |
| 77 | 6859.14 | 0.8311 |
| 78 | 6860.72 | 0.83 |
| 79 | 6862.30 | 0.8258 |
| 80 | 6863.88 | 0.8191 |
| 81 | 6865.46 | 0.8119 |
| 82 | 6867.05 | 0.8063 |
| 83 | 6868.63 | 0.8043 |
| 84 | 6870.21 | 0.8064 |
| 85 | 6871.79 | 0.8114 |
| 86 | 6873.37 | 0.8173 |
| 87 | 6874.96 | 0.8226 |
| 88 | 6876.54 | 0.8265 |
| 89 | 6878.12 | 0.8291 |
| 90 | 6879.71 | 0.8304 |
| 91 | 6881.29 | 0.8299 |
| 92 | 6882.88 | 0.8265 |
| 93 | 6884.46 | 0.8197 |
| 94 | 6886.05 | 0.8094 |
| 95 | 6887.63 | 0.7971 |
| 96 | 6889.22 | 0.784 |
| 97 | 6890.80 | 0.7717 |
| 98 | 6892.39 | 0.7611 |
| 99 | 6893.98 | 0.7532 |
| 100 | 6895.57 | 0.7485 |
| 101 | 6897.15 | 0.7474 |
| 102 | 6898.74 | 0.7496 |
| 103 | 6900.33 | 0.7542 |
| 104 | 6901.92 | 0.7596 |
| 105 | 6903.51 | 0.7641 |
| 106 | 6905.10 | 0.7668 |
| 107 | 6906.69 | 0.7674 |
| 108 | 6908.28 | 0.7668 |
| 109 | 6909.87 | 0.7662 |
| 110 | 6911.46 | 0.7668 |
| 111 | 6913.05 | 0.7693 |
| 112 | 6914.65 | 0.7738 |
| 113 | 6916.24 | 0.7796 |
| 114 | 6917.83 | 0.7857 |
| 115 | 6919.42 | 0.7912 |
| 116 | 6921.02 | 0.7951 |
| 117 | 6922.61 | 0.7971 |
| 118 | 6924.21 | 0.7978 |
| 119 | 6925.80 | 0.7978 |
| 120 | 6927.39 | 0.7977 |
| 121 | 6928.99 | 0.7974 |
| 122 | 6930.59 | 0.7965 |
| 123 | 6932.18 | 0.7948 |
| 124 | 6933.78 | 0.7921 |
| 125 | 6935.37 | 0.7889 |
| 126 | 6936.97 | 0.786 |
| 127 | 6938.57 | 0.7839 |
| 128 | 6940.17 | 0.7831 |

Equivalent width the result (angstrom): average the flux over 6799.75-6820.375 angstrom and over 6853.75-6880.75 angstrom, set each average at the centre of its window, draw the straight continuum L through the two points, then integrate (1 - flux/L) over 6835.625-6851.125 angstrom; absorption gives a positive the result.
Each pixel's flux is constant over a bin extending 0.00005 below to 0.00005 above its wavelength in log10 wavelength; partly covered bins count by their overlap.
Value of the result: -0.3 angstrom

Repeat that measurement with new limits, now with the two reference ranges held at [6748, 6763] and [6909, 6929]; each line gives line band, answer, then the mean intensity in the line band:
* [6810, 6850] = -0.7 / 0.828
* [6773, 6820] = 0.1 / 0.823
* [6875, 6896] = -0.1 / 0.801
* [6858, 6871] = -0.2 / 0.817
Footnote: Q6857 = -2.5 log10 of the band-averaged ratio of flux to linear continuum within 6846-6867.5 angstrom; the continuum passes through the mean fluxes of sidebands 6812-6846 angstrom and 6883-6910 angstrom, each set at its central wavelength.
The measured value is -0.02 mag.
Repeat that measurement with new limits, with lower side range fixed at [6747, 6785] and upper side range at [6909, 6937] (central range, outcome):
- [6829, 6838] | -0.02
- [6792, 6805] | 0.01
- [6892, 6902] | 0.06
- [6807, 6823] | 0.01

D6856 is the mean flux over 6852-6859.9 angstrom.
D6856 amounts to 0.824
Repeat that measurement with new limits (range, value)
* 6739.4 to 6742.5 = 0.818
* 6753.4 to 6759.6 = 0.839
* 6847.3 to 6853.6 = 0.813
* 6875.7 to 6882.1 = 0.829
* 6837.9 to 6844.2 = 0.851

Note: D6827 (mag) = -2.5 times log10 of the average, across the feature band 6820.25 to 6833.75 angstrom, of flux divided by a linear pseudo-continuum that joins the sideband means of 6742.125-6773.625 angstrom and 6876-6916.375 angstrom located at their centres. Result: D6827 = -0.02 mag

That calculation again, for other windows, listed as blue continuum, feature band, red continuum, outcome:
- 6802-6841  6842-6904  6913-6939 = 0.00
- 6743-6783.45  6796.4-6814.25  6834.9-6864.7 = 0.03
